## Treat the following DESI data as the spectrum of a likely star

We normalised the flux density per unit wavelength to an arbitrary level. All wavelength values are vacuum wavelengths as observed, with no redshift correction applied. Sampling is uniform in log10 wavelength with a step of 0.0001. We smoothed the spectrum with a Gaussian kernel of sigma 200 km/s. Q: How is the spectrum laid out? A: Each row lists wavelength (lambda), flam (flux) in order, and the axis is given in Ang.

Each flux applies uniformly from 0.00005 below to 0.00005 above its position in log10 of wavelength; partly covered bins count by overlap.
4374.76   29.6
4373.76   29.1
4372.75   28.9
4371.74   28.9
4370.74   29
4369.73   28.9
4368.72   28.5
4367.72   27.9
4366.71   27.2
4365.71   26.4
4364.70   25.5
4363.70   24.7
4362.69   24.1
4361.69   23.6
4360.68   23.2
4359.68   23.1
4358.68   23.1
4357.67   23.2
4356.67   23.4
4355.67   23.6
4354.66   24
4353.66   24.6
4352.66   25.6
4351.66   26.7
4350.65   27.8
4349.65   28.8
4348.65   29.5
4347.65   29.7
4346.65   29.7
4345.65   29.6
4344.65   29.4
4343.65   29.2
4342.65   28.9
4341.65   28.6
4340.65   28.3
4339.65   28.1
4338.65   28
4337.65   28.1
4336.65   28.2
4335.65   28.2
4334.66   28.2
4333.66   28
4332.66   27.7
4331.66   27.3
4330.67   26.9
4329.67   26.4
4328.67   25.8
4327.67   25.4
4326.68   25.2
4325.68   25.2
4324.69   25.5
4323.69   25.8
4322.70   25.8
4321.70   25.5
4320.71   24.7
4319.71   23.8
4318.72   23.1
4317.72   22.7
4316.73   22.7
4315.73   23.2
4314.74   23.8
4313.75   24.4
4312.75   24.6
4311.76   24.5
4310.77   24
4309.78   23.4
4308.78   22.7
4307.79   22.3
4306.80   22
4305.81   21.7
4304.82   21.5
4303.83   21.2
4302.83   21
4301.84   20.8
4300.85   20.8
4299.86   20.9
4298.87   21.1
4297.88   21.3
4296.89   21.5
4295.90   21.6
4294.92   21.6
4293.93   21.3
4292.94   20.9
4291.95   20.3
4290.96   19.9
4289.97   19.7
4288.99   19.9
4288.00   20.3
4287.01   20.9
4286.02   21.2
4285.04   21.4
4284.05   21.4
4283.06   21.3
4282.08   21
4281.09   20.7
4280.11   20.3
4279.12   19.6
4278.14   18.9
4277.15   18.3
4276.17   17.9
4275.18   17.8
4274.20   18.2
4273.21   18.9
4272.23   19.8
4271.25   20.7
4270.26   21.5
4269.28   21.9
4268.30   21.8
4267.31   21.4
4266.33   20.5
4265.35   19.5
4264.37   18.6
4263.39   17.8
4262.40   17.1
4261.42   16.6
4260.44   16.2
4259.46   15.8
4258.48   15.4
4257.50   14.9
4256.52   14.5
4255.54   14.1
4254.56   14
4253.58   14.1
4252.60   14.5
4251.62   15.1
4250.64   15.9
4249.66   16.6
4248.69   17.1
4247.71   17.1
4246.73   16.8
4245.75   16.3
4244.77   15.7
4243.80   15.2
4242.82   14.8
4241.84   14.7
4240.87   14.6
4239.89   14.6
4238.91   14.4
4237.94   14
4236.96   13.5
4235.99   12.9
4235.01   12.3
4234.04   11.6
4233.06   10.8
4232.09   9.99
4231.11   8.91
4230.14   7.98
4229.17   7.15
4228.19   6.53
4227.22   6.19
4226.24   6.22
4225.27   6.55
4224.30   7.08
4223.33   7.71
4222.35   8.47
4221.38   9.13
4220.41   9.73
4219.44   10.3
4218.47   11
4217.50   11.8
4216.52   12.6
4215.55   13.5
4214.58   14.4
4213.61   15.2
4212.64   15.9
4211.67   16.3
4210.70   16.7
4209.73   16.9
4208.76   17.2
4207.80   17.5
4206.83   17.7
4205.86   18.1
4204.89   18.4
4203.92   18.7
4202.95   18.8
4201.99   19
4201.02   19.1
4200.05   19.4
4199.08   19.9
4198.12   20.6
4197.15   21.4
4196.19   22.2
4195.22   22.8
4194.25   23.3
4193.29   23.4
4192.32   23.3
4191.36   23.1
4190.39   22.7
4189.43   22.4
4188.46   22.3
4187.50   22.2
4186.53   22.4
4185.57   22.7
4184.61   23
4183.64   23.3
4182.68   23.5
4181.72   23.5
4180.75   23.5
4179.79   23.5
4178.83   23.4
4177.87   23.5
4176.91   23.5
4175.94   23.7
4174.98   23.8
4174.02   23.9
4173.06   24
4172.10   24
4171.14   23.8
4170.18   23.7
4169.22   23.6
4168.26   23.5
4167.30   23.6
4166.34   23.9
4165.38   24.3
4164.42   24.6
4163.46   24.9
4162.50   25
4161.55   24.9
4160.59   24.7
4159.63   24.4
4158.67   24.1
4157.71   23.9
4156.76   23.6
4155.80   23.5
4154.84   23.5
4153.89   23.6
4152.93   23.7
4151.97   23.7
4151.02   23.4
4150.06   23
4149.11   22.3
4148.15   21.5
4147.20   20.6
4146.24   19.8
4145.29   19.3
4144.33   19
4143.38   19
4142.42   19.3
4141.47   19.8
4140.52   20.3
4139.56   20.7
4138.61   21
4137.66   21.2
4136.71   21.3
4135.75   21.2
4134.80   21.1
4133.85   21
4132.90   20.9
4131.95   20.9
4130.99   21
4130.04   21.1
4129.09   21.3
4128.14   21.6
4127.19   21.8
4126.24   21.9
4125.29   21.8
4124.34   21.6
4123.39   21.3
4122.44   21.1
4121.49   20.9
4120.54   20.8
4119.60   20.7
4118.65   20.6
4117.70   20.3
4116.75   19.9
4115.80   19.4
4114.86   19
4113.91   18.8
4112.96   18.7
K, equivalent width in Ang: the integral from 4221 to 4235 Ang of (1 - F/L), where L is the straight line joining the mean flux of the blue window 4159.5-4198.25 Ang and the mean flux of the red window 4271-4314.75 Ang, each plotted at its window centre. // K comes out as 8.8 Ang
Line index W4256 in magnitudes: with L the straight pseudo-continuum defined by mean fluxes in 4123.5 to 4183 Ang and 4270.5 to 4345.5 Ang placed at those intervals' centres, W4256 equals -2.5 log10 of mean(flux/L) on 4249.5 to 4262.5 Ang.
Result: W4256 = 0.45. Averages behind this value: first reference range 22.5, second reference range 23.3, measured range 15.3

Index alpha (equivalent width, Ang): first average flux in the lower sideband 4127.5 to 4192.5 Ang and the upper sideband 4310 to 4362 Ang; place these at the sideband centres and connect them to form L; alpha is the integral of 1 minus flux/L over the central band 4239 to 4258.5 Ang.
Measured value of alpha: 7.3 Ang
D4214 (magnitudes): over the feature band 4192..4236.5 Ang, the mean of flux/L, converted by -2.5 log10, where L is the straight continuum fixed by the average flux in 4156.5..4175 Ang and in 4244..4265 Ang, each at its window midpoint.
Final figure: 0.36 mag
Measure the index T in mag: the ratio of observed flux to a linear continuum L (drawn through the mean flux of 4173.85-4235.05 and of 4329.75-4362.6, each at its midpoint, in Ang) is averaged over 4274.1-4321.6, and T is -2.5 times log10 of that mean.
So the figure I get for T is 0.100 mag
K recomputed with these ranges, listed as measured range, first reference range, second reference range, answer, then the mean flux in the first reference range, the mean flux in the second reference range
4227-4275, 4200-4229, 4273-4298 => 4.9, 13.4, 20.2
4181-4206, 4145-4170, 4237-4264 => -1.5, 23.4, 15.5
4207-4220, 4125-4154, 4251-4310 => 3.7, 21.2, 19.5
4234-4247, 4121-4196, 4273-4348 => 4.9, 22.5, 23.6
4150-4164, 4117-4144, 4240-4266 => -3.0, 20.9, 15.9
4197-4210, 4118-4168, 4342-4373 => 2.6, 22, 26.7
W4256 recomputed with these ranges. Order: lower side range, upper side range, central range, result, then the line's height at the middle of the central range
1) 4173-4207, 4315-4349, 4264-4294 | 0.232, 25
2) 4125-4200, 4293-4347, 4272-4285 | 0.229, 24.2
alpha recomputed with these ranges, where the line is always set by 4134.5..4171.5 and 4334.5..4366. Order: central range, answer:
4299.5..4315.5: 2.0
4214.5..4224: 5.3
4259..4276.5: 4.1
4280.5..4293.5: 2.4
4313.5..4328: 0.9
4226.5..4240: 7.6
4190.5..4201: 0.7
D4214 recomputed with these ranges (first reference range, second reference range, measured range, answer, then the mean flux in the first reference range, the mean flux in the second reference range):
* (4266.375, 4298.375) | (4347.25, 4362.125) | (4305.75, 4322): -0.05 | 20.4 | 25.3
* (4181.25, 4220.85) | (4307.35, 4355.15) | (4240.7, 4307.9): 0.22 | 18.9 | 26.3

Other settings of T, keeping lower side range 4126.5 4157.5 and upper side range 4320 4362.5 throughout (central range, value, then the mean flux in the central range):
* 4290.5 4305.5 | 0.206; 21.1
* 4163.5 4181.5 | -0.074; 23.8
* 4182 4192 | -0.010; 22.8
